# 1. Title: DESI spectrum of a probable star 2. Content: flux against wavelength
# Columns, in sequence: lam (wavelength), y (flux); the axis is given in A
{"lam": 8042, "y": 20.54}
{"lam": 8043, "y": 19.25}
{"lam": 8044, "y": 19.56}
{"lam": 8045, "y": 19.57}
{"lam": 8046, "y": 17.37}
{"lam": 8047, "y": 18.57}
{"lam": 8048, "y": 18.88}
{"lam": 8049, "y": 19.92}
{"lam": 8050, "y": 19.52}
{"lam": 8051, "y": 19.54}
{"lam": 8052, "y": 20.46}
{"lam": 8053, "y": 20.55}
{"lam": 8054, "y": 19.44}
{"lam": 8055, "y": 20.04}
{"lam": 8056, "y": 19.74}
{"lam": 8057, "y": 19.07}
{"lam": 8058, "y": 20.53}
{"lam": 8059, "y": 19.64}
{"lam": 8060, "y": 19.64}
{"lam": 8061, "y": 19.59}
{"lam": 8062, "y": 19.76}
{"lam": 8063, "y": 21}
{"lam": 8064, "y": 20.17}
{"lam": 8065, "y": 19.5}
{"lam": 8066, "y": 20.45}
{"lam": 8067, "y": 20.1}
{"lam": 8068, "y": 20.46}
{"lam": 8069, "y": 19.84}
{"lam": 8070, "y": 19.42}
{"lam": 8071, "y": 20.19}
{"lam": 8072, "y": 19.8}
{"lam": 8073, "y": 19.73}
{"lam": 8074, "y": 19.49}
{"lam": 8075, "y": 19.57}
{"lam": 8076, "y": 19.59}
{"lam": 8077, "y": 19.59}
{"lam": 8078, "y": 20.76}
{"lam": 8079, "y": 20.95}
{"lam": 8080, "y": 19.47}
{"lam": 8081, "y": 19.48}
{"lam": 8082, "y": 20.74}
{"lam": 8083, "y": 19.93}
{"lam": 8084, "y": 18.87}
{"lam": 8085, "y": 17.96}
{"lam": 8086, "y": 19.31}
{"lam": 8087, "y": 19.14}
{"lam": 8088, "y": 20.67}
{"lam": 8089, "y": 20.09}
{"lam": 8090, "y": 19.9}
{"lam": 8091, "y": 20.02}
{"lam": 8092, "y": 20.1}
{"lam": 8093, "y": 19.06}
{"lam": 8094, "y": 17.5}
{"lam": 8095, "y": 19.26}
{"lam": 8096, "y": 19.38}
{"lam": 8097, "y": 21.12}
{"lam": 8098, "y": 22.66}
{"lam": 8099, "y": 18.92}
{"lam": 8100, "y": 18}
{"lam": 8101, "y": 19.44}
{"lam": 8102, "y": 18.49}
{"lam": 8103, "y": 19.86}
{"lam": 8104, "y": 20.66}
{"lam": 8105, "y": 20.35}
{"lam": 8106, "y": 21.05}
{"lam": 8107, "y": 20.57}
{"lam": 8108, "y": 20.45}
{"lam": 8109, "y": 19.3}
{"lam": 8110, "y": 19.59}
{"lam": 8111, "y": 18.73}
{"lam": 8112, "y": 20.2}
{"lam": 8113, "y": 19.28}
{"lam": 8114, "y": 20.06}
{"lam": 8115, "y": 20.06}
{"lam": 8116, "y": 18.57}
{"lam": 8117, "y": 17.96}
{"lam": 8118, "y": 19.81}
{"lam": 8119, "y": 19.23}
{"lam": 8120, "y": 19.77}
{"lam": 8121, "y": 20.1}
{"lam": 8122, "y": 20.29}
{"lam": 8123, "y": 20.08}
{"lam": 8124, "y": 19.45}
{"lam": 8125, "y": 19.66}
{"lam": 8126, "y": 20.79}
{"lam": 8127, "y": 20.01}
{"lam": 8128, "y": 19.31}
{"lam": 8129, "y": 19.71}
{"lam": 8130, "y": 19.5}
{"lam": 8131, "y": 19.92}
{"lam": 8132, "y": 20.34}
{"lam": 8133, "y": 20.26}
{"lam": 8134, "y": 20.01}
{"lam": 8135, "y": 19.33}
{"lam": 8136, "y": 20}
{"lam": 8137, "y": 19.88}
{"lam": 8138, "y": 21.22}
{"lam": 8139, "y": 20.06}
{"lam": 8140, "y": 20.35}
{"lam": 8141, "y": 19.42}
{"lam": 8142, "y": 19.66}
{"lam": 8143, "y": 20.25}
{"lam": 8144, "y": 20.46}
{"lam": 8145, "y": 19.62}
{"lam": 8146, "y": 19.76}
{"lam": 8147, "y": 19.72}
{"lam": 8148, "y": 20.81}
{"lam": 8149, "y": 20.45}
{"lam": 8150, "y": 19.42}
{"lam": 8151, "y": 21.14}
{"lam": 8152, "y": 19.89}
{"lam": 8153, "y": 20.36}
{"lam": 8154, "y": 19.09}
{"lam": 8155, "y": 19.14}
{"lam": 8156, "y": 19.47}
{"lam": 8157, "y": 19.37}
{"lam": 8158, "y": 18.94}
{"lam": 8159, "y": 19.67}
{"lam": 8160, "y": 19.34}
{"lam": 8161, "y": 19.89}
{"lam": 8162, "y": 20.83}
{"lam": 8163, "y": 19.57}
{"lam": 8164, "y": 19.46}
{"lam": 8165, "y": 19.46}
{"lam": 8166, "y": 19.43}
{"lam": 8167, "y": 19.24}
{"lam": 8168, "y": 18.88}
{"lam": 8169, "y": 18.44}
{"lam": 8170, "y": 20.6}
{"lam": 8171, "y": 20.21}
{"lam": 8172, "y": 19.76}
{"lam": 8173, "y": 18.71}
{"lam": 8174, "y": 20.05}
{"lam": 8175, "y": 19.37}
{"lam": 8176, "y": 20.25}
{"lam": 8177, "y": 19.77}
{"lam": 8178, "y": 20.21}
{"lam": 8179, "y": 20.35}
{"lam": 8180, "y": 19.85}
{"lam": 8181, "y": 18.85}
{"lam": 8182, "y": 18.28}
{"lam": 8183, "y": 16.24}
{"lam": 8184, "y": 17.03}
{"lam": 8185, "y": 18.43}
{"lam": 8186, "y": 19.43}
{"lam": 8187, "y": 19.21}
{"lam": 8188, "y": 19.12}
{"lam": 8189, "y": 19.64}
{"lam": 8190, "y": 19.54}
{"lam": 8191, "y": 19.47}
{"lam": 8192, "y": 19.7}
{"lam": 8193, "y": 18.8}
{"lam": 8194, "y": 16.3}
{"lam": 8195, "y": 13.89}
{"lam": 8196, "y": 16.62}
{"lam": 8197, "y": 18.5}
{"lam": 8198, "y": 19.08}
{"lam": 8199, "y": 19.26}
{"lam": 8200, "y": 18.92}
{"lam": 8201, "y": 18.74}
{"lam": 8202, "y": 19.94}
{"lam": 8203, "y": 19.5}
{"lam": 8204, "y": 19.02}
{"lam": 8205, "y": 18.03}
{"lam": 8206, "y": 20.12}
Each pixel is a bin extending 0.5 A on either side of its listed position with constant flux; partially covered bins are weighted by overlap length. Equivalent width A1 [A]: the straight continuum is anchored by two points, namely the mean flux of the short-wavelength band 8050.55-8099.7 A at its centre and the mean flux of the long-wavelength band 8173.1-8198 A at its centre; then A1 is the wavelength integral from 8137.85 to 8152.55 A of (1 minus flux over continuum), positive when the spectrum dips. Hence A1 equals -0.8 A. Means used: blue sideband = 19.8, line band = 20.1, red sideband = 18.7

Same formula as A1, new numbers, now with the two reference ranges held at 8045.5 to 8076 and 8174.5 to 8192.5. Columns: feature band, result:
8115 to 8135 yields -0.30 A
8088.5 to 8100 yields -0.10 A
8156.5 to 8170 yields -0.15 A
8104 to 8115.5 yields -0.29 A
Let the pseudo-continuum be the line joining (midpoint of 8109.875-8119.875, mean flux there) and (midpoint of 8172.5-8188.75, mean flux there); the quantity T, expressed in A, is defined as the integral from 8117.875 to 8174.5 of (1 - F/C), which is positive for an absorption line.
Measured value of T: -1.7 A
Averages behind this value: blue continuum 19.4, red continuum 19.1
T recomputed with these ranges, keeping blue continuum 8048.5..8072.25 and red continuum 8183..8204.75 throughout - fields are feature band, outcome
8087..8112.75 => -0.4 A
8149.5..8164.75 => -0.6 A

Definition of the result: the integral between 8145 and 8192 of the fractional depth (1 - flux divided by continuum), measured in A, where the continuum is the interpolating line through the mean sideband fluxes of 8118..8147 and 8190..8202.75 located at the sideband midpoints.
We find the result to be -1.1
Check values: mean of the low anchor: 19.9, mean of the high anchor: 18.3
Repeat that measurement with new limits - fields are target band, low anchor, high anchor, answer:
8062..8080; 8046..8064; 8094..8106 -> -0.3 A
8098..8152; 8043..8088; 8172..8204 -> -1.6 A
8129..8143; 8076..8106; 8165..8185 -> -0.4 A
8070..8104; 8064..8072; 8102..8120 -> 0.3 A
